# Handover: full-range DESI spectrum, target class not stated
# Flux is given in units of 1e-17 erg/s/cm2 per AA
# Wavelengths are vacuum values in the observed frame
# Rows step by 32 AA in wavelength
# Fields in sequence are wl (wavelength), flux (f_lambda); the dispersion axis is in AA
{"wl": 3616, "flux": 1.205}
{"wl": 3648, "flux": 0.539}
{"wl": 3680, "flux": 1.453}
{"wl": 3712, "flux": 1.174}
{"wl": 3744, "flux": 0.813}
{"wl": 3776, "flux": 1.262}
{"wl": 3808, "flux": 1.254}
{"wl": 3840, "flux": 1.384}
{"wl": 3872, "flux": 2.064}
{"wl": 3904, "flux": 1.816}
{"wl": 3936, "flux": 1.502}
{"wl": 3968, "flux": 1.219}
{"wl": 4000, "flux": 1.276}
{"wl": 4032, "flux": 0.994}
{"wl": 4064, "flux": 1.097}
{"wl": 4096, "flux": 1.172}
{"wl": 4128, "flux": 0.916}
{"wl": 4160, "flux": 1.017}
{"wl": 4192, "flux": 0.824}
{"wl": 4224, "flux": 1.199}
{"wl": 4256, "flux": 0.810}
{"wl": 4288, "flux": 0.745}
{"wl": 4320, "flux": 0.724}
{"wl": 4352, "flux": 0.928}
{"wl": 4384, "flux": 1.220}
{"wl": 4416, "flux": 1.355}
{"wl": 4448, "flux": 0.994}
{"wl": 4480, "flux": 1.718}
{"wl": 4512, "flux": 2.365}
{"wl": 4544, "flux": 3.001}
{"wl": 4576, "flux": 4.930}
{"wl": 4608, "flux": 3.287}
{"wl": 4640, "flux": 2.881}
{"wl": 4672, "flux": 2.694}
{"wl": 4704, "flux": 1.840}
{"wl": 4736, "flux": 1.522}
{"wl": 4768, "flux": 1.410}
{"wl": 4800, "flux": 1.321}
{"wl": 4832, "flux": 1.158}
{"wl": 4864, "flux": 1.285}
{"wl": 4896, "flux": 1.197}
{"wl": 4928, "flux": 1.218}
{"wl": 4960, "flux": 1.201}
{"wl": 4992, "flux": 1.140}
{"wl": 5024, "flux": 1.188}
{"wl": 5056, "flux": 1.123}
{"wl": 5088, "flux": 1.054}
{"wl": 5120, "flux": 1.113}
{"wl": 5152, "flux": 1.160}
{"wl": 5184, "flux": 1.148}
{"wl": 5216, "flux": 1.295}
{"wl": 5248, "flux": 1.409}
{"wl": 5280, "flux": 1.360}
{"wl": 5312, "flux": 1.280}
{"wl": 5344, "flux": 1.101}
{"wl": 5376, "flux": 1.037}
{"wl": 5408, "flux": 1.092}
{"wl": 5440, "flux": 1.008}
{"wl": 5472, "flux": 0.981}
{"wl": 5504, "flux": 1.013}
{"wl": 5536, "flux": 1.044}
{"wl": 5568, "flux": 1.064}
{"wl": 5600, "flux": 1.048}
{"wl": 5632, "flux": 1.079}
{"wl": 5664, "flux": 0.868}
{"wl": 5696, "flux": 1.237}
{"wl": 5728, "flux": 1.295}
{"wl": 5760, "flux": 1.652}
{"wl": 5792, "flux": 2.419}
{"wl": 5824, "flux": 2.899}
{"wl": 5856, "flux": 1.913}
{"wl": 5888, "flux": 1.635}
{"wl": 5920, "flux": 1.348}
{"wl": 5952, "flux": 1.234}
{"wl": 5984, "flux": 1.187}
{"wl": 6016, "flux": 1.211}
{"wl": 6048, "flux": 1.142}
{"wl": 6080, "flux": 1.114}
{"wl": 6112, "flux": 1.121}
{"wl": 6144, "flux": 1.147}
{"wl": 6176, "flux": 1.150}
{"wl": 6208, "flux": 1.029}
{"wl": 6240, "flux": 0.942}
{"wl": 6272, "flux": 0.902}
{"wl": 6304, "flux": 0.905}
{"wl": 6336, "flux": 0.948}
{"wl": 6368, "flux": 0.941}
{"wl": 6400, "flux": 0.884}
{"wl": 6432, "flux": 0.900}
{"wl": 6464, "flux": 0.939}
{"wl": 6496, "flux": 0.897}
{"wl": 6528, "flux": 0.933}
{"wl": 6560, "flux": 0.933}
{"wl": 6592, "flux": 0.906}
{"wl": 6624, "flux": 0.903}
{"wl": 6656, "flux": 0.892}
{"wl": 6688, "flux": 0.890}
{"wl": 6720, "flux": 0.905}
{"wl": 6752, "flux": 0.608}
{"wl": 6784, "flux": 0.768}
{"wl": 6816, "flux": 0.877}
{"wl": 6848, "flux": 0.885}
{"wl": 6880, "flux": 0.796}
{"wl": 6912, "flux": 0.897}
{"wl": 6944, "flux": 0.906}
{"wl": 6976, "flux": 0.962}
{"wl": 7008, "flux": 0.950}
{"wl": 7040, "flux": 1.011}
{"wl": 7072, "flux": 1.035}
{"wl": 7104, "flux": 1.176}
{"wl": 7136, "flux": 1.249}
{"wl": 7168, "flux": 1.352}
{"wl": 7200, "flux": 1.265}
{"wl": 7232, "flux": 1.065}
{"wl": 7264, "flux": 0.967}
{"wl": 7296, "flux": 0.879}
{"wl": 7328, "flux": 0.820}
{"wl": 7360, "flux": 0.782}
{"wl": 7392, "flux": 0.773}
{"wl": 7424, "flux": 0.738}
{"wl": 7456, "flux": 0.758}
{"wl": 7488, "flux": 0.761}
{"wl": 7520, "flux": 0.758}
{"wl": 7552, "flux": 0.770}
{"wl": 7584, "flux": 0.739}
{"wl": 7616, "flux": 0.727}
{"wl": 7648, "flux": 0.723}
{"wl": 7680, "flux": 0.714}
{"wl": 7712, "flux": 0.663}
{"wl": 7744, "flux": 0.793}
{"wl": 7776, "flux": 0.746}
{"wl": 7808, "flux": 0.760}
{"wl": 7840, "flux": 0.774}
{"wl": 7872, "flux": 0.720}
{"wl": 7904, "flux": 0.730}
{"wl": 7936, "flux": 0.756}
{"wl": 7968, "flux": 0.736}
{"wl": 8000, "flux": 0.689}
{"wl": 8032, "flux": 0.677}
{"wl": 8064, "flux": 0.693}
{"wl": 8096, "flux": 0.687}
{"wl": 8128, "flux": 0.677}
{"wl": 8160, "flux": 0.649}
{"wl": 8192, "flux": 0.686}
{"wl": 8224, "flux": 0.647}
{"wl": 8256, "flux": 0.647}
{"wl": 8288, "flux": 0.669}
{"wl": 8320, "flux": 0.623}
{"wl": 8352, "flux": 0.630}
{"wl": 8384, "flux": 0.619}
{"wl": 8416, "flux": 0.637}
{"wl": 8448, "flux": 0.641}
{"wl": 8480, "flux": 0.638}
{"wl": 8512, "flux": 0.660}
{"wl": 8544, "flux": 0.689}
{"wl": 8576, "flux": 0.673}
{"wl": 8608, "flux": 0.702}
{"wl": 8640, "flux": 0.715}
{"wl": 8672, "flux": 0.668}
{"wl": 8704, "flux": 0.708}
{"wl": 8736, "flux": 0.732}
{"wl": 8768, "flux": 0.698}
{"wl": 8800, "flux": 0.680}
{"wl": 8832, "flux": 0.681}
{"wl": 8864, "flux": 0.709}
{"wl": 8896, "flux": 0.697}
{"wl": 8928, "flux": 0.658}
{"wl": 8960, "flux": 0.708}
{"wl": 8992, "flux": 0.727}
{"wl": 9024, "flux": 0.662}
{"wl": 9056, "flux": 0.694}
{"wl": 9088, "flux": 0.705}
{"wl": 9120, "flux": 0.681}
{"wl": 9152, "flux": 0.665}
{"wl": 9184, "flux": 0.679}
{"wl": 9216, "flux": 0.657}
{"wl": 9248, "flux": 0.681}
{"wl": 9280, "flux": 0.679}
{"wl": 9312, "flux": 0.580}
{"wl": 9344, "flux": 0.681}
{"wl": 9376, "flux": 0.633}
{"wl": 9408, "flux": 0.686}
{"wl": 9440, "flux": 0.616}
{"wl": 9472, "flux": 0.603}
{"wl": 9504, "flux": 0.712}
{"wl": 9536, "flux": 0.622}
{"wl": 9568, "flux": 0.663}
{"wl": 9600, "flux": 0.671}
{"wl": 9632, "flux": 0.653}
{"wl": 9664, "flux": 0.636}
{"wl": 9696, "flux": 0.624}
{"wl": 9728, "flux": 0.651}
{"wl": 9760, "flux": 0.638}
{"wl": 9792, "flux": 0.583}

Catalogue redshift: 2.758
